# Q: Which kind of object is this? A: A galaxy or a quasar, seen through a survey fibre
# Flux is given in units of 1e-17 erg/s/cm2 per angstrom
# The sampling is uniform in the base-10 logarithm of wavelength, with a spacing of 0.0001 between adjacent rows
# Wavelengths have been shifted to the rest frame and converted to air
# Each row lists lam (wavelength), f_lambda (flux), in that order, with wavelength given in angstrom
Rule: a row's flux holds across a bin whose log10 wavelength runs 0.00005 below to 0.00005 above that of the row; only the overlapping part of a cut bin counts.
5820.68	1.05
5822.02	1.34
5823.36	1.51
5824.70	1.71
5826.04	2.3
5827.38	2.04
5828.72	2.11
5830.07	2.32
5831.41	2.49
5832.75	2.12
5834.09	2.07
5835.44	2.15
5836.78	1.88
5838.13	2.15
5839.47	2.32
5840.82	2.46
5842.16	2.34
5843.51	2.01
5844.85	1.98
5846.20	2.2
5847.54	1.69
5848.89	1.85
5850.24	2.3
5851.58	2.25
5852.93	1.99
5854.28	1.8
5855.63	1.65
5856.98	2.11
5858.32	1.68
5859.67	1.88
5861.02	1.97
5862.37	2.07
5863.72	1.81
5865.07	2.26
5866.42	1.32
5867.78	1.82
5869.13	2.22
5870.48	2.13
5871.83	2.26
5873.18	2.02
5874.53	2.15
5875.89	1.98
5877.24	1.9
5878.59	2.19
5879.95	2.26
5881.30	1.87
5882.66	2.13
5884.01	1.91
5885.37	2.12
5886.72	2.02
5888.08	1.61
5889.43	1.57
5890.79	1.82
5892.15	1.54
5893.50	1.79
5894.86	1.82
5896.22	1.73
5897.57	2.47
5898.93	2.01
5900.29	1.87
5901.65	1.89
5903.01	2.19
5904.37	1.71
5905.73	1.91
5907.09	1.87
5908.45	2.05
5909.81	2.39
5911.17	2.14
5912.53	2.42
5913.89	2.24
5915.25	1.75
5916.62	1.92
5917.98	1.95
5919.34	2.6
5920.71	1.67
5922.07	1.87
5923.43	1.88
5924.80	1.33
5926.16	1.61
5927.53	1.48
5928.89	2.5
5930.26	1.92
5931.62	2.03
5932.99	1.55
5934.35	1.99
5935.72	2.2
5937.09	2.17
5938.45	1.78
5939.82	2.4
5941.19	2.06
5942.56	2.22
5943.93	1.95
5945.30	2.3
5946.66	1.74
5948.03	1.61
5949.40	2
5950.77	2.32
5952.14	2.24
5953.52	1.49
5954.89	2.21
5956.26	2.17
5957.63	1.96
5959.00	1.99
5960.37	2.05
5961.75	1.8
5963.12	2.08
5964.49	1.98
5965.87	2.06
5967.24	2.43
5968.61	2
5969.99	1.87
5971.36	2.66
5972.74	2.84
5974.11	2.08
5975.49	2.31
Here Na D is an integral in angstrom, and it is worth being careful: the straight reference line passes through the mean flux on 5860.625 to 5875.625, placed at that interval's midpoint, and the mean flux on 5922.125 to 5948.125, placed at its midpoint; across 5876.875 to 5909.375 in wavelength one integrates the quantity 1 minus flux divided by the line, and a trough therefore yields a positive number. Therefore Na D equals 0.8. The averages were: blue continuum 2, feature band 1.93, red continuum 1.94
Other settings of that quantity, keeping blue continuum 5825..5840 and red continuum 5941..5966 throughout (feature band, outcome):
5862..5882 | 0.9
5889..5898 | 1.2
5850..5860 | 0.9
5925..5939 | 0.9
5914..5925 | 0.7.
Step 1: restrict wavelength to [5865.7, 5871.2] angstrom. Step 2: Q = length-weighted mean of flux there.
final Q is 1.88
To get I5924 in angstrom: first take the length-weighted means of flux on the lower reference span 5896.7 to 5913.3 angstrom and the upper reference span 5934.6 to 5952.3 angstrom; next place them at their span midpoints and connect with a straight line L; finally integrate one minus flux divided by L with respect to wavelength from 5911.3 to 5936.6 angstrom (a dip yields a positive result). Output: 1.5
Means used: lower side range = 2.07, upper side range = 2.07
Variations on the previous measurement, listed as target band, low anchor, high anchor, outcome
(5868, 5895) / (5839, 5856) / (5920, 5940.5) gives 0.4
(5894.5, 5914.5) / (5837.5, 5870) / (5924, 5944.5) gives -0.8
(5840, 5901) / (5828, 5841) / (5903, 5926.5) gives 3.5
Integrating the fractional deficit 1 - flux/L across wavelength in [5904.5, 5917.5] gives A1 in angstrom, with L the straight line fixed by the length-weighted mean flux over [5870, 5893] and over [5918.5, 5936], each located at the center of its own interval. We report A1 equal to -0.97 angstrom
